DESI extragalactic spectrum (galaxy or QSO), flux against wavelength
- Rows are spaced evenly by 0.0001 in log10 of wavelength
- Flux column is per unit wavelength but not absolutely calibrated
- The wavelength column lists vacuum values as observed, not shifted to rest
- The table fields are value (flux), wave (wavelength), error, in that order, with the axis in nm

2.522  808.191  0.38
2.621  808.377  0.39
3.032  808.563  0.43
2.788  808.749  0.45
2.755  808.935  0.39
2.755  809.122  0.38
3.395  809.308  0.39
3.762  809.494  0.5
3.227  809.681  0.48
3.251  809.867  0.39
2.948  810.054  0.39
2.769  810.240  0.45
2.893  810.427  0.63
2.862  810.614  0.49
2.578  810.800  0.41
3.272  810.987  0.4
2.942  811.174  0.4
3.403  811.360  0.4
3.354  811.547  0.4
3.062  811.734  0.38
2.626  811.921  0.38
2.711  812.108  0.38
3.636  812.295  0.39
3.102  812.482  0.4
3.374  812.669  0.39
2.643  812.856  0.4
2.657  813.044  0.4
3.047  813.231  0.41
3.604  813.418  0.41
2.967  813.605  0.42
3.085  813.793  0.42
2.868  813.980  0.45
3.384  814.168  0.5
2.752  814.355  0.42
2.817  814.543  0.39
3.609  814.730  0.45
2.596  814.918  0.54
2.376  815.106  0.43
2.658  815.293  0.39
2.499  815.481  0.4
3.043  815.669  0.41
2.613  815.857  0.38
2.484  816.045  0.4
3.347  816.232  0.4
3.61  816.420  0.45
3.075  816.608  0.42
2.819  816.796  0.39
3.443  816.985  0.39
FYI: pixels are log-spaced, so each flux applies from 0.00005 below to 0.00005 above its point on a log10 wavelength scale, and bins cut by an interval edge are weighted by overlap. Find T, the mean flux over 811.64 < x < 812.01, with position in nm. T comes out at 2.85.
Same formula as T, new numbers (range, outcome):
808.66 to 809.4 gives 2.92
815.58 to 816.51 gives 3.02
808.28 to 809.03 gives 2.8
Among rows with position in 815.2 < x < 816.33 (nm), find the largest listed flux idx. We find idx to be 3.347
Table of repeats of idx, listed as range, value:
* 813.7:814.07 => 3.085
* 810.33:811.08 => 3.272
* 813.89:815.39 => 3.609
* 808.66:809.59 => 3.762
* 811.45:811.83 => 3.354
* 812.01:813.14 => 3.636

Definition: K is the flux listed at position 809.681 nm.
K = 3.227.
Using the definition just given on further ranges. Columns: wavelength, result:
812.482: 3.102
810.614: 2.862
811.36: 3.403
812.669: 3.374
